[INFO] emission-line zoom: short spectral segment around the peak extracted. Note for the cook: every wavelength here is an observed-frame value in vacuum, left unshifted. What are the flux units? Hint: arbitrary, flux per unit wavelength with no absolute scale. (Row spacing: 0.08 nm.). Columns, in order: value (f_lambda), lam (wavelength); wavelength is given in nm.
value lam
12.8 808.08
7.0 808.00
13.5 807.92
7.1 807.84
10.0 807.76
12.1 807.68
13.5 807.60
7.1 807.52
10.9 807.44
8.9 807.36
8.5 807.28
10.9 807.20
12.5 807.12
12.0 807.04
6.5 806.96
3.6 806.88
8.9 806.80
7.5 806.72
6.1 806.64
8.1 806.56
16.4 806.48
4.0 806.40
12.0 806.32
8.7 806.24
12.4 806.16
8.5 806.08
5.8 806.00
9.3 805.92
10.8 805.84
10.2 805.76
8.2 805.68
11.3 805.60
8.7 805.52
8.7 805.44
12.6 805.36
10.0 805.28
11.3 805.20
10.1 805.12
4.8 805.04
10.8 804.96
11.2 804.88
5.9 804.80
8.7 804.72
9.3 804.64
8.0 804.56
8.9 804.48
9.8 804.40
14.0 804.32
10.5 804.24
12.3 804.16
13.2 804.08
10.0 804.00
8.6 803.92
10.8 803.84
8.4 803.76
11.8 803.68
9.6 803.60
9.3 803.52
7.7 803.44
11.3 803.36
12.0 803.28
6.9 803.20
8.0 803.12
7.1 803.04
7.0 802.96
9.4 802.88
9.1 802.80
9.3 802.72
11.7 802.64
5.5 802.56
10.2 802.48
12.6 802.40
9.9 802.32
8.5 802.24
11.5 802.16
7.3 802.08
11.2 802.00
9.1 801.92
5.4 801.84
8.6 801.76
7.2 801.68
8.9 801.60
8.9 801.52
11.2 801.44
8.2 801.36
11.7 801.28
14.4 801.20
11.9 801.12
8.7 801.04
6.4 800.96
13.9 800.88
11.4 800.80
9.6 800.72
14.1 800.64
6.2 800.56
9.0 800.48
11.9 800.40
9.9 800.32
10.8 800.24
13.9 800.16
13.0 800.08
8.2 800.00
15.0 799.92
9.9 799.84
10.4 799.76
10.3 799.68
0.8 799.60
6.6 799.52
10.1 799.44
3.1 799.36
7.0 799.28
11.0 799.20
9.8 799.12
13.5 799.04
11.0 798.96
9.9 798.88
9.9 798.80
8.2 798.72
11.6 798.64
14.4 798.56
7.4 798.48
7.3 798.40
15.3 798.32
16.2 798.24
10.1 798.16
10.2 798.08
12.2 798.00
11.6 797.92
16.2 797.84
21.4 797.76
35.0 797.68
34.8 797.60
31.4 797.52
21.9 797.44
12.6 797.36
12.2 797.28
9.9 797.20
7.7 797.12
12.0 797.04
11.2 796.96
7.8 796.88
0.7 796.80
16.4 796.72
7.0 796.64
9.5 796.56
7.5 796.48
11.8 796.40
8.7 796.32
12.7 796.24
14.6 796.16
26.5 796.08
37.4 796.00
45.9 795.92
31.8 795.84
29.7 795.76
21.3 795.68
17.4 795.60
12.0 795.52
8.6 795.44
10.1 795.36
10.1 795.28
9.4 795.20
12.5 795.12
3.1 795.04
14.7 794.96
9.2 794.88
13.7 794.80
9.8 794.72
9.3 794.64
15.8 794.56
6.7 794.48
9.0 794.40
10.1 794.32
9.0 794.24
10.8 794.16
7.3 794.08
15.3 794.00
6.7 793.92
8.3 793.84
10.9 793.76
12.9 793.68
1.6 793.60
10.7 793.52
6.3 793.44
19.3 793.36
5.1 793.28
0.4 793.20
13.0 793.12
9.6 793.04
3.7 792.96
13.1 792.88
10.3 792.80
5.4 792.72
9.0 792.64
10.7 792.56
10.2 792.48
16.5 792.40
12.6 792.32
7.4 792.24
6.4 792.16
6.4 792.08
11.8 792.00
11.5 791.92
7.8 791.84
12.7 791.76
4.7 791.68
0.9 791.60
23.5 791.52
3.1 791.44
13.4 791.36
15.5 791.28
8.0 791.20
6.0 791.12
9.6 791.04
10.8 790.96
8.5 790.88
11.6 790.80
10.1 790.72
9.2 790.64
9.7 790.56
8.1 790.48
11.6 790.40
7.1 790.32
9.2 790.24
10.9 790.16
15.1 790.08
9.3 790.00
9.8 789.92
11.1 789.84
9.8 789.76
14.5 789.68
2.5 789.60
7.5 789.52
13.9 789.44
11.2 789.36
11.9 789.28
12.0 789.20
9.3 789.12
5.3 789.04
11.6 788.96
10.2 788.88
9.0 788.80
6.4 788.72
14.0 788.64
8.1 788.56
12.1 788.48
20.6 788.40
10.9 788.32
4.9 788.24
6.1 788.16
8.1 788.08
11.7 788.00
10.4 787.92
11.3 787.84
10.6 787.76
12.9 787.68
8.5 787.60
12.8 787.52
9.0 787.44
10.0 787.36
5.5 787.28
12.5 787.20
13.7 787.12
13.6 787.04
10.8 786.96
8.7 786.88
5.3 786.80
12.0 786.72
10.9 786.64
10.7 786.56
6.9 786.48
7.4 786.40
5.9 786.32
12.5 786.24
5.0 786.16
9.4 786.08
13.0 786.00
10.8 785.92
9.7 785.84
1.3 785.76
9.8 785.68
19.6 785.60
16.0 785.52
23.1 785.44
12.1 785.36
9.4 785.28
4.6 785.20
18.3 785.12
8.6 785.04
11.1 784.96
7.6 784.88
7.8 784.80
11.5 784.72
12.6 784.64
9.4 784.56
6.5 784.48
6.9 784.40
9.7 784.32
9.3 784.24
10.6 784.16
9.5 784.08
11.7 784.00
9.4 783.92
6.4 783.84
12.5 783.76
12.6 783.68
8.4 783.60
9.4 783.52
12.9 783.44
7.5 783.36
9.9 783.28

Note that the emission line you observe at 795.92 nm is [S II] 6716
